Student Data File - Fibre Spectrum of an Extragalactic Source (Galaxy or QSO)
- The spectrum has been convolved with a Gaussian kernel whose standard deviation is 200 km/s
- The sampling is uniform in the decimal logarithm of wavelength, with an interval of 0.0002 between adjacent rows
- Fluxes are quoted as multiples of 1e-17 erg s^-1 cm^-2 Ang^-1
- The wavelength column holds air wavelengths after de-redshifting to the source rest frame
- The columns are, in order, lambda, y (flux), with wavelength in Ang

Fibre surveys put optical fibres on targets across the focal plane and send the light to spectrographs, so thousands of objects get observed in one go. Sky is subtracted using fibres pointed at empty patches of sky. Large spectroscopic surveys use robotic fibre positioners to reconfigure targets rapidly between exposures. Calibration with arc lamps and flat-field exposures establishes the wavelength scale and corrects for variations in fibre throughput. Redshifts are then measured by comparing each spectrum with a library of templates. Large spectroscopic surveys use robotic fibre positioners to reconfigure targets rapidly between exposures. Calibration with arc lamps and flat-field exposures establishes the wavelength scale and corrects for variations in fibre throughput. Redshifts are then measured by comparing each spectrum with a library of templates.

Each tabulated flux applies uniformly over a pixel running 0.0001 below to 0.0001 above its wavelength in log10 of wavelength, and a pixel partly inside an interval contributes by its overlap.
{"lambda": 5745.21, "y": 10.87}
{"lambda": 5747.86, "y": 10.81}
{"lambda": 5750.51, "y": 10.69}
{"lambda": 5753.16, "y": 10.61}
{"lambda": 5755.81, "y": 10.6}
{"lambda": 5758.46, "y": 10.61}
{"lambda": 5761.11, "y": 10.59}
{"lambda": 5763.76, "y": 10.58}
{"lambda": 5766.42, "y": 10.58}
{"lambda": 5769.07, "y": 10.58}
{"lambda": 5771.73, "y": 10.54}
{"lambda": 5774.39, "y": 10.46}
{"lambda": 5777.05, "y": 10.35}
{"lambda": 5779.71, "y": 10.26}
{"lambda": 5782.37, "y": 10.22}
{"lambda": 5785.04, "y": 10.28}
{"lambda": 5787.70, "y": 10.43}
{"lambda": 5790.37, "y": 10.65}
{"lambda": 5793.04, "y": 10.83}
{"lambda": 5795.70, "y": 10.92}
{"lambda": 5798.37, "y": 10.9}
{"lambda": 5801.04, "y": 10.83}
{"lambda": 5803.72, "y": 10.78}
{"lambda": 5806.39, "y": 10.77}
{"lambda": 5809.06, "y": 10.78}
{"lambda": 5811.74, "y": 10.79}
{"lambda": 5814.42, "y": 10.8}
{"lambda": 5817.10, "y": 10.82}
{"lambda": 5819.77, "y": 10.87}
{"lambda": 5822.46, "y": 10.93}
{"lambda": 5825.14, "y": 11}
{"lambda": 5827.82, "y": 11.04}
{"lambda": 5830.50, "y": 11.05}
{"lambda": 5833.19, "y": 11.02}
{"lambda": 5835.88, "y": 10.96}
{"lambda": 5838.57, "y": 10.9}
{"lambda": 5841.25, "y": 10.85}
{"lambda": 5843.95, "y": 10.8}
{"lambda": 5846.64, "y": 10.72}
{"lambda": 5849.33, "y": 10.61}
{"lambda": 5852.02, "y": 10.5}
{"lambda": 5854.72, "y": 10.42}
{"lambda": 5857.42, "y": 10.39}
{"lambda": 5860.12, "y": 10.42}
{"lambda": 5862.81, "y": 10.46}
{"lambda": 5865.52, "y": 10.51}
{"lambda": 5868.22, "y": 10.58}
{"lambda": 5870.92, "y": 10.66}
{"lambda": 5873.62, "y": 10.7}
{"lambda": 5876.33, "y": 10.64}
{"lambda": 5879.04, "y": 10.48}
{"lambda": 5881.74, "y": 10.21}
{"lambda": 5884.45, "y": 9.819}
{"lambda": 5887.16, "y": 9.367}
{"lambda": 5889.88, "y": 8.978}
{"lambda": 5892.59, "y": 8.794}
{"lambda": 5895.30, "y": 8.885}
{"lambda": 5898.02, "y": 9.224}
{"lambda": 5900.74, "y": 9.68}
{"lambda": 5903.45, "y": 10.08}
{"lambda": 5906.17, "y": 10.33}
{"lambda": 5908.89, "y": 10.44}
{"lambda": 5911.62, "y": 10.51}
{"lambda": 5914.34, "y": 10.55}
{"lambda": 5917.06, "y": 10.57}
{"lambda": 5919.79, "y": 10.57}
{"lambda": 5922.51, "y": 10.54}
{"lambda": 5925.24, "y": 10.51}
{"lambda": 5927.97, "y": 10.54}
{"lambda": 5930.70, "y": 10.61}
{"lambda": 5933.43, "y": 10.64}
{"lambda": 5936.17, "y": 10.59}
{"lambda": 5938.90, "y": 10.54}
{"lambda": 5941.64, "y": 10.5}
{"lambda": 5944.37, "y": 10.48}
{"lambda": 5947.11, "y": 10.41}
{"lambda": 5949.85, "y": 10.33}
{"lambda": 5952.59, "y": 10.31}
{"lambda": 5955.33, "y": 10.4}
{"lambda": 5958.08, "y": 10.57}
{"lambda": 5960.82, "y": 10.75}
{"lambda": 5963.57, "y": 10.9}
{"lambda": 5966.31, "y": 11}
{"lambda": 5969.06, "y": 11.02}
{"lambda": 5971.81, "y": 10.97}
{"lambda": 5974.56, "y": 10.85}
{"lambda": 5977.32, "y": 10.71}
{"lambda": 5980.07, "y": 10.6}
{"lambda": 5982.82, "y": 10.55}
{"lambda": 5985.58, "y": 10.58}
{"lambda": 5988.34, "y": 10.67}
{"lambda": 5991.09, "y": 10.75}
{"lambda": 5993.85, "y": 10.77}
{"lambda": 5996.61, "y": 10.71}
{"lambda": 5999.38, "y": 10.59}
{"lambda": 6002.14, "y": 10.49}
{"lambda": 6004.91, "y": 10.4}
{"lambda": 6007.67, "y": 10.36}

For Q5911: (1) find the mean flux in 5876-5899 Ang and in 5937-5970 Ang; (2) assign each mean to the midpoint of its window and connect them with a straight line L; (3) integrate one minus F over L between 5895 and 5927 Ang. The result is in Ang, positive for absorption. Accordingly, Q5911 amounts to -0.9 Ang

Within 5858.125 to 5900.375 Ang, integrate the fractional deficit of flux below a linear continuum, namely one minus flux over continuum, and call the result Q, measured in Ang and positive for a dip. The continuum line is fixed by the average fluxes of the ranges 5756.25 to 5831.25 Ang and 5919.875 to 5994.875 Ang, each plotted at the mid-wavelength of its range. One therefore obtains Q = 2.7 Ang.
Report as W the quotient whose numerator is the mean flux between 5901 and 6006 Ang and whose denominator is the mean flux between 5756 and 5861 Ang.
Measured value 0.99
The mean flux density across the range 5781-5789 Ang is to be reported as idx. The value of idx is 10.3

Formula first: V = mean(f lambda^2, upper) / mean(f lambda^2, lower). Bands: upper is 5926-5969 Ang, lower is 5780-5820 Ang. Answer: 1.04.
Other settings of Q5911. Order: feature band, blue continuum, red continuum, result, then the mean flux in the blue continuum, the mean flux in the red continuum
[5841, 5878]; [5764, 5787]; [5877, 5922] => -1.8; 10.4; 9.93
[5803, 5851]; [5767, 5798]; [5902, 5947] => -1.6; 10.5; 10.5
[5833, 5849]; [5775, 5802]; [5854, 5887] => -0.6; 10.6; 10.4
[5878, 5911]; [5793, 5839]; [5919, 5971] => 3.1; 10.9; 10.6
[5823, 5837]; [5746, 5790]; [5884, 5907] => -1.4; 10.5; 9.43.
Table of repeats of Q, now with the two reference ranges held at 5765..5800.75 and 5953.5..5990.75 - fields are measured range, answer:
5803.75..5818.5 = -0.3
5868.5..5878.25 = 0.0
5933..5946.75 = 0.2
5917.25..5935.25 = 0.2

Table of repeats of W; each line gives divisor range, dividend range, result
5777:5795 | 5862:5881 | 1.01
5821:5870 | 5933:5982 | 0.99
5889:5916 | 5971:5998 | 1.10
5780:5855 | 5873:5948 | 0.95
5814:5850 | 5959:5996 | 0.99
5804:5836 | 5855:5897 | 0.92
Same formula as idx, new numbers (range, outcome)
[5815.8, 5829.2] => 10.9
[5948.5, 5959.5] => 10.4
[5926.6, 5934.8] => 10.6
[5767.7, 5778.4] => 10.5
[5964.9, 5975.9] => 11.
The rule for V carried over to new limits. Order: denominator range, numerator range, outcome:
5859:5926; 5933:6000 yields 1.08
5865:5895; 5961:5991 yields 1.11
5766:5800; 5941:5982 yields 1.07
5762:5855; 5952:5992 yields 1.06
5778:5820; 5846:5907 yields 0.97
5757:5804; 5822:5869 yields 1.04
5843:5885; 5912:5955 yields 1.02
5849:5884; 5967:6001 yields 1.06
